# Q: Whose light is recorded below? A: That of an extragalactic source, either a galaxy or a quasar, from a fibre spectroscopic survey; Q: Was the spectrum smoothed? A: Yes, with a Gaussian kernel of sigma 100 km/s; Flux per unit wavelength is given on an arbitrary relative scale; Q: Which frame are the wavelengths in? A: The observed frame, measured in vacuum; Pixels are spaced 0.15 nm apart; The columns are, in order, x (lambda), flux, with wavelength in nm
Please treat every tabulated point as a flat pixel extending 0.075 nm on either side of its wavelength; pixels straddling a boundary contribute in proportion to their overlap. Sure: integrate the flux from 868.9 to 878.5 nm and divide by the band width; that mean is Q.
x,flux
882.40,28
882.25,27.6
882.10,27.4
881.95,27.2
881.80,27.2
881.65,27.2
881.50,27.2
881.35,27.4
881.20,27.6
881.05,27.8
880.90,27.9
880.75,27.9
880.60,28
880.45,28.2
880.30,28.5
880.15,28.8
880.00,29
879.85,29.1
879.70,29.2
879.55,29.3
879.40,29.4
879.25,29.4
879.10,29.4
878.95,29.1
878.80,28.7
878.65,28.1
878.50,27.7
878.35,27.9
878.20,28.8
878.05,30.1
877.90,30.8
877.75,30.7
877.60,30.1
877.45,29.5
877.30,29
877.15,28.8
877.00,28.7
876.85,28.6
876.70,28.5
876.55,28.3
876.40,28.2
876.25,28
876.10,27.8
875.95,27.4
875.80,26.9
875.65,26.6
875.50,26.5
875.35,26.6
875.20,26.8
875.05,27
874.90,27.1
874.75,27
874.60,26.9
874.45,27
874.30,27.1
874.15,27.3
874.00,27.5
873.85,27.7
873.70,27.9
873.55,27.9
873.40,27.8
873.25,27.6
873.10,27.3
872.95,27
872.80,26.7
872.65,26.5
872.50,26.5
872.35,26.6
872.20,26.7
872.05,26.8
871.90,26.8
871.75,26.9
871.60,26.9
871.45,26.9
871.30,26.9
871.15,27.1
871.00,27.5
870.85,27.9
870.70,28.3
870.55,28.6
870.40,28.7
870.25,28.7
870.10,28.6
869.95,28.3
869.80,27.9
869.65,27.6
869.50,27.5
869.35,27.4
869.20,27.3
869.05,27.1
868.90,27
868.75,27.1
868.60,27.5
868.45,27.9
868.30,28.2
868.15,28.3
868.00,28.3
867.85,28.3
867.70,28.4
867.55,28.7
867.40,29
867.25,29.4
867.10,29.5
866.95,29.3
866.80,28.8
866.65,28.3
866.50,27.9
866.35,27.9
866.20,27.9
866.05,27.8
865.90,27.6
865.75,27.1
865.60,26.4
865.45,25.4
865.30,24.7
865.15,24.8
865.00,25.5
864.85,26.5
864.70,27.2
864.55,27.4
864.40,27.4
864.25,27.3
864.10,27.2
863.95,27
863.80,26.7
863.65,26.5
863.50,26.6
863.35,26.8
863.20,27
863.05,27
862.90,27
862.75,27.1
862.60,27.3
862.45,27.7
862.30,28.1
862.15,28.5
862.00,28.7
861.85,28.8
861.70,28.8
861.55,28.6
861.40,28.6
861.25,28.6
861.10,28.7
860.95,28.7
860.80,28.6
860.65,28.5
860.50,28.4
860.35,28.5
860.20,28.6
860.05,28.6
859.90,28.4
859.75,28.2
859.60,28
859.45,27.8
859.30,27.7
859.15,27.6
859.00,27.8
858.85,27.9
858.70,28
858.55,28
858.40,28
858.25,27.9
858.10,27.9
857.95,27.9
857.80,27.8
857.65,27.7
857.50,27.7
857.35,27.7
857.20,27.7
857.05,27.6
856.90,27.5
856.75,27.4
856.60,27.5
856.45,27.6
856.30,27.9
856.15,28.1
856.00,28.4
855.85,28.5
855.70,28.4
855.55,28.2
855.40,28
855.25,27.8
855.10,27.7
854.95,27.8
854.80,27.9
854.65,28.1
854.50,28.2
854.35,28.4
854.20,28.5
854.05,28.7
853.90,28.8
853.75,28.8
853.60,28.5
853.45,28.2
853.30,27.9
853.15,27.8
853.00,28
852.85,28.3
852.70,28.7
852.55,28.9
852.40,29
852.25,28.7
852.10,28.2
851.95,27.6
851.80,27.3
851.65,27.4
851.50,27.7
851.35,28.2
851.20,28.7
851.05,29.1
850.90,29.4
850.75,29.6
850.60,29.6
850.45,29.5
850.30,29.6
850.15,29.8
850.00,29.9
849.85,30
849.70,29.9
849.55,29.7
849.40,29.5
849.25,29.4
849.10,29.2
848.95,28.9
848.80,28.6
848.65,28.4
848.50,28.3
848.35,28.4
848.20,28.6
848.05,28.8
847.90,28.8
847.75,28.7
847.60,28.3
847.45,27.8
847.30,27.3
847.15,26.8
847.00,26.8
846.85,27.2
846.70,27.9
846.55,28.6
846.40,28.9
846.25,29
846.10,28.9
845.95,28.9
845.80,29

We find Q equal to 27.7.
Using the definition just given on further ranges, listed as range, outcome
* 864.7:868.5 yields 27.7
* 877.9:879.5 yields 29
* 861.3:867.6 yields 27.5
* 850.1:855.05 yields 28.5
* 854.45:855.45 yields 27.9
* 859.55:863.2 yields 28.2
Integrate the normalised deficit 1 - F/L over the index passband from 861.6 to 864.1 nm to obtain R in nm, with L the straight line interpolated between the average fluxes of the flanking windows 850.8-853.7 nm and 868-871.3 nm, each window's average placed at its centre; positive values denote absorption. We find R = 0.05 nm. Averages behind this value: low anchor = 28.3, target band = 27.5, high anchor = 27.8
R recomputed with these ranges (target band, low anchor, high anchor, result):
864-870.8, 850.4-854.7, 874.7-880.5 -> 0.19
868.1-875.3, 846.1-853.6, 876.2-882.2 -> 0.29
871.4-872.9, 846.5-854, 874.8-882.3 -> 0.08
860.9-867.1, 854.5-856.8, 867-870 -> 0.12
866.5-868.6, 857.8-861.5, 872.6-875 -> -0.07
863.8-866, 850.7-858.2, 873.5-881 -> 0.13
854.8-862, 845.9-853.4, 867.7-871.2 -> 0.05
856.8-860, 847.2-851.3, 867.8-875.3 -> 0.06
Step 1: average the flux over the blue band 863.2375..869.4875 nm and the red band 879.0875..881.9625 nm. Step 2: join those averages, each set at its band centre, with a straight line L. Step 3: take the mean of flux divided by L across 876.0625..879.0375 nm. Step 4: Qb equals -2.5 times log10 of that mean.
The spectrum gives -0.030 mag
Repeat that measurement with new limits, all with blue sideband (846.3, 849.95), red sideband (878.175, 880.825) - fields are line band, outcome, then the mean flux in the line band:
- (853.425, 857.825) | 0.02 mag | 28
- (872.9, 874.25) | 0.04 mag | 27.6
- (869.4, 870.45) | 0.02 mag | 28.2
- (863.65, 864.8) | 0.06 mag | 27.1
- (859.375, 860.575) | 0.01 mag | 28.3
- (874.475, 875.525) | 0.07 mag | 26.9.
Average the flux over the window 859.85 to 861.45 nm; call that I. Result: 28.6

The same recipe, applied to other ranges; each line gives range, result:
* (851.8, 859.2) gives 28.1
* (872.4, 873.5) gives 27.1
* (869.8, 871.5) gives 28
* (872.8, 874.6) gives 27.4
